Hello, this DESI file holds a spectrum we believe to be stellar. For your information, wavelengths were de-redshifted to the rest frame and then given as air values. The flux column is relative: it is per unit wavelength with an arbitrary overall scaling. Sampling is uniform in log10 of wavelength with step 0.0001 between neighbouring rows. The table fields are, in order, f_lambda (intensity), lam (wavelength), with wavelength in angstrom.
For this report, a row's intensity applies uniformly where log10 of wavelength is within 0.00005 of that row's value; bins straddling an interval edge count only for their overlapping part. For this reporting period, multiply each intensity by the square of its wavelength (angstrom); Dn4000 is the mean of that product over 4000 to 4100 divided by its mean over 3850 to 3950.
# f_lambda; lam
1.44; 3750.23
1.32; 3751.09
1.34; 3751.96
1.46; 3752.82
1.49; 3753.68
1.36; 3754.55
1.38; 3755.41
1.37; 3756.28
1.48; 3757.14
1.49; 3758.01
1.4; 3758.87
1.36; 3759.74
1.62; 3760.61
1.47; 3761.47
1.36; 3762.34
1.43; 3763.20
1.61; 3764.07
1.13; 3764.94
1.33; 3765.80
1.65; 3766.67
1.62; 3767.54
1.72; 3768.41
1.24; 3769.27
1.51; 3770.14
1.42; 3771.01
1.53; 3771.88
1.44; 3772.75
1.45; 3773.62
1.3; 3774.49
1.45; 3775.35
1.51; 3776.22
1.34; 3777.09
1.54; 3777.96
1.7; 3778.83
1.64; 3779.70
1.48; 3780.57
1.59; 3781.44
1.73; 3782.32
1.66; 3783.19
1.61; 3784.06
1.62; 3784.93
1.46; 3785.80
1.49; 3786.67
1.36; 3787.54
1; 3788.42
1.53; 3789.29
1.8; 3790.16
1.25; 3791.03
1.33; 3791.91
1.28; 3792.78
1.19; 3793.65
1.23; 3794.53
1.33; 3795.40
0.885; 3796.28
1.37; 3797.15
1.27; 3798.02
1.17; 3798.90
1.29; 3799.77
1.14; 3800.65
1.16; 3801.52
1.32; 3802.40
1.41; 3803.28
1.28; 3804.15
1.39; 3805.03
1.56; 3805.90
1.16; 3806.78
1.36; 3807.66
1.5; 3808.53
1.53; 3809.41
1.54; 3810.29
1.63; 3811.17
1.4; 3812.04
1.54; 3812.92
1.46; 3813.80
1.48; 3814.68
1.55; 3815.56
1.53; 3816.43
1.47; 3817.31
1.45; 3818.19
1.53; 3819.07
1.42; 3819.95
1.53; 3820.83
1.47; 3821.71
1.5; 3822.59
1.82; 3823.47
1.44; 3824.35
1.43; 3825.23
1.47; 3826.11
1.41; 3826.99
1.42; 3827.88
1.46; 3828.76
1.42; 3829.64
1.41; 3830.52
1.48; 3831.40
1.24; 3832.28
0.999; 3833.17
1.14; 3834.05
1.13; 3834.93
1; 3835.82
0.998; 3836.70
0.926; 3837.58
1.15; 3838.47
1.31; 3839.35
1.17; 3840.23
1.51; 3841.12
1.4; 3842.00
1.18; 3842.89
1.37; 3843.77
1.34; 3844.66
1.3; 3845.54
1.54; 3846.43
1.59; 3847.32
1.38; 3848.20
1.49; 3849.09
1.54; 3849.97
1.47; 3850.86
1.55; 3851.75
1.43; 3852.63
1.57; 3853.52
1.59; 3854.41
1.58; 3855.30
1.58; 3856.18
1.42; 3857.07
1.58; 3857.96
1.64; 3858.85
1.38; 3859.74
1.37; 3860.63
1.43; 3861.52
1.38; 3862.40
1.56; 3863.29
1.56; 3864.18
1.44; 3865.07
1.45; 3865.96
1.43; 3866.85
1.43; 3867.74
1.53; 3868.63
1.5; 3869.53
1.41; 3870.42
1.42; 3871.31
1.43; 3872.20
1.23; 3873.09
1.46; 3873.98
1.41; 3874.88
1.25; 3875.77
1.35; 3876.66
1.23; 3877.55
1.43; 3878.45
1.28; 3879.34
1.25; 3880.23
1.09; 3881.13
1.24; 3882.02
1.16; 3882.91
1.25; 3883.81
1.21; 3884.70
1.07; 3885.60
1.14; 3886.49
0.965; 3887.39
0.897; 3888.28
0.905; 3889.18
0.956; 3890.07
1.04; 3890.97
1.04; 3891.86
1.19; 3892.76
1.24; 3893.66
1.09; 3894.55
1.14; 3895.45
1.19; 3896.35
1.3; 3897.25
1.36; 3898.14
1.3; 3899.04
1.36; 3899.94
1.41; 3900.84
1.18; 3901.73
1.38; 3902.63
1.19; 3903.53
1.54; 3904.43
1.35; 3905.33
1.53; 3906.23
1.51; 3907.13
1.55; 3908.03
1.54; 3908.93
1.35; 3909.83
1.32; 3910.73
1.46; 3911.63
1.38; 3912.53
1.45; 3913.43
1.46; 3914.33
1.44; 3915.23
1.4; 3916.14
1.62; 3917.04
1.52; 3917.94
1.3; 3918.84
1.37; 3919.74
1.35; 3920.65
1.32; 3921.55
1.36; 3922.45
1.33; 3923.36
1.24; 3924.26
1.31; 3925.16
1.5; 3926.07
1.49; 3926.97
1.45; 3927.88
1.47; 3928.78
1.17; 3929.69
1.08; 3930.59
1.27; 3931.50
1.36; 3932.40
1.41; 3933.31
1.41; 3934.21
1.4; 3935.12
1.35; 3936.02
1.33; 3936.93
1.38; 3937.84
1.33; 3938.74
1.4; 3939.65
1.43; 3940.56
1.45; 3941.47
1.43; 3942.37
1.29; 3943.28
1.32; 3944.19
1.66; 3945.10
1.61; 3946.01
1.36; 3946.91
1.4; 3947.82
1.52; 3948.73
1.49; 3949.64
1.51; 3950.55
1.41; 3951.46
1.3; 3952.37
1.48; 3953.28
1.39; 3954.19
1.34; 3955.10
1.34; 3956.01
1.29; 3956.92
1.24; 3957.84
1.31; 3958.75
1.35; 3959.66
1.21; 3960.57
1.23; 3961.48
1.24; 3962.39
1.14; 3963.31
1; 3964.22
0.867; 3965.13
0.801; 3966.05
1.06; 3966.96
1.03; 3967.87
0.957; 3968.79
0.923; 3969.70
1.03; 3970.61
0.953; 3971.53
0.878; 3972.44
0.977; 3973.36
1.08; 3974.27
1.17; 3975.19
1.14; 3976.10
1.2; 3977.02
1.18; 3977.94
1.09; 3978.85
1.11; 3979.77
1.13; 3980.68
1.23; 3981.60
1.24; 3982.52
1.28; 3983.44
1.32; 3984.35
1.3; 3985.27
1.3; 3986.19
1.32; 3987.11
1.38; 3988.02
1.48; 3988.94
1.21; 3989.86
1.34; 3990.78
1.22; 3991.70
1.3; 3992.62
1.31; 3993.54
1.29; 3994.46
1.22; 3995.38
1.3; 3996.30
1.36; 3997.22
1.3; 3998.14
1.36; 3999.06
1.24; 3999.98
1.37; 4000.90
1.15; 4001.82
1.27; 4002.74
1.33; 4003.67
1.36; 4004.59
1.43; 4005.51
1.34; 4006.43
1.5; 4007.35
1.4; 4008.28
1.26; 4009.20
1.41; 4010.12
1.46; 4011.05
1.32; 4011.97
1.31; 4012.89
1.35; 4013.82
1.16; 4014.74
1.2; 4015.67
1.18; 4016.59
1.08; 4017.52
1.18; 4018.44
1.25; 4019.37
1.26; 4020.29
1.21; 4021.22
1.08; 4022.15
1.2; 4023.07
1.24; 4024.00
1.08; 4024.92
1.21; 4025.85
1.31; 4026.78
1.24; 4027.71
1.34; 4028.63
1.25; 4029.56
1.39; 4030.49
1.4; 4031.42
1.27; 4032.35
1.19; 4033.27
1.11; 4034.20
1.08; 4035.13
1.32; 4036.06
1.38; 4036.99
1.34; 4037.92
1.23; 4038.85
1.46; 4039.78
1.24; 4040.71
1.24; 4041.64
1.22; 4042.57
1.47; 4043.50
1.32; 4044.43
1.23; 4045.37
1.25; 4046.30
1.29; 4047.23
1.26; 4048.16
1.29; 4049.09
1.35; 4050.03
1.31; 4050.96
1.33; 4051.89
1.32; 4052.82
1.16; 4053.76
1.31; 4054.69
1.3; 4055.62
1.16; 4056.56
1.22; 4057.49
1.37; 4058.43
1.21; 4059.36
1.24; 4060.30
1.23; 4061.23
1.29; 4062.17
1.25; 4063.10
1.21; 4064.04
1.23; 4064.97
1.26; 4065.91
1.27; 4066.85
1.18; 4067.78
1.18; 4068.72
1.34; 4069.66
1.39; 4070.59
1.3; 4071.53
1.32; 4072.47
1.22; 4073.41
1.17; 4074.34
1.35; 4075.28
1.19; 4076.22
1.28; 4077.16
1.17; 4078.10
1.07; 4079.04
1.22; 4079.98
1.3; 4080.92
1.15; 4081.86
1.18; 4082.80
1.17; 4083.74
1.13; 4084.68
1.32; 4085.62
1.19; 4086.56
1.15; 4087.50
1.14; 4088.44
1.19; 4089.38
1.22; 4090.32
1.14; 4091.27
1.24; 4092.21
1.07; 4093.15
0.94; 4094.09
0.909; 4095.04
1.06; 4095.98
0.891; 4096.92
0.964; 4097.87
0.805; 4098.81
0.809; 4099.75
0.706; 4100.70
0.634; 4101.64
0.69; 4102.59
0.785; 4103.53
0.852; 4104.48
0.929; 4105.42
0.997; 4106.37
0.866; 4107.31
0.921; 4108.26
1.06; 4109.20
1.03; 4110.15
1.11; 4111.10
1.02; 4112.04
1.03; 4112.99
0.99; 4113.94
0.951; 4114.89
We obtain 1.0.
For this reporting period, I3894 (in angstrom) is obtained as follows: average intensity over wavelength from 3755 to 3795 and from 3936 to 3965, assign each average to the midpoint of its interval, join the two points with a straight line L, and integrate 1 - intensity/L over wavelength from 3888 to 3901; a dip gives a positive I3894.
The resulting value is 2.1 angstrom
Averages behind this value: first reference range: 1.46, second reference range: 1.35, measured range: 1.16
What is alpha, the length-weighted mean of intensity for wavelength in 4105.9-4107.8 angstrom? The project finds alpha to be 0.932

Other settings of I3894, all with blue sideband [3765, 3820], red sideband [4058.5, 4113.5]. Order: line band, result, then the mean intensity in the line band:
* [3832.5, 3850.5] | 1.31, 1.27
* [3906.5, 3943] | -3.08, 1.39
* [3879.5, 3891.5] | 2.11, 1.09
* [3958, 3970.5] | 1.54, 1.09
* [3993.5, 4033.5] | -3.17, 1.28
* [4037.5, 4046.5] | -1.13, 1.3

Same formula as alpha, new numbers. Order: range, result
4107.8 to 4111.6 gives 1.03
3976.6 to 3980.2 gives 1.14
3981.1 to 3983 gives 1.23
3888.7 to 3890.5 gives 0.93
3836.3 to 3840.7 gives 1.11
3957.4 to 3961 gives 1.28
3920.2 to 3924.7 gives 1.32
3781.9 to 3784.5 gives 1.67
